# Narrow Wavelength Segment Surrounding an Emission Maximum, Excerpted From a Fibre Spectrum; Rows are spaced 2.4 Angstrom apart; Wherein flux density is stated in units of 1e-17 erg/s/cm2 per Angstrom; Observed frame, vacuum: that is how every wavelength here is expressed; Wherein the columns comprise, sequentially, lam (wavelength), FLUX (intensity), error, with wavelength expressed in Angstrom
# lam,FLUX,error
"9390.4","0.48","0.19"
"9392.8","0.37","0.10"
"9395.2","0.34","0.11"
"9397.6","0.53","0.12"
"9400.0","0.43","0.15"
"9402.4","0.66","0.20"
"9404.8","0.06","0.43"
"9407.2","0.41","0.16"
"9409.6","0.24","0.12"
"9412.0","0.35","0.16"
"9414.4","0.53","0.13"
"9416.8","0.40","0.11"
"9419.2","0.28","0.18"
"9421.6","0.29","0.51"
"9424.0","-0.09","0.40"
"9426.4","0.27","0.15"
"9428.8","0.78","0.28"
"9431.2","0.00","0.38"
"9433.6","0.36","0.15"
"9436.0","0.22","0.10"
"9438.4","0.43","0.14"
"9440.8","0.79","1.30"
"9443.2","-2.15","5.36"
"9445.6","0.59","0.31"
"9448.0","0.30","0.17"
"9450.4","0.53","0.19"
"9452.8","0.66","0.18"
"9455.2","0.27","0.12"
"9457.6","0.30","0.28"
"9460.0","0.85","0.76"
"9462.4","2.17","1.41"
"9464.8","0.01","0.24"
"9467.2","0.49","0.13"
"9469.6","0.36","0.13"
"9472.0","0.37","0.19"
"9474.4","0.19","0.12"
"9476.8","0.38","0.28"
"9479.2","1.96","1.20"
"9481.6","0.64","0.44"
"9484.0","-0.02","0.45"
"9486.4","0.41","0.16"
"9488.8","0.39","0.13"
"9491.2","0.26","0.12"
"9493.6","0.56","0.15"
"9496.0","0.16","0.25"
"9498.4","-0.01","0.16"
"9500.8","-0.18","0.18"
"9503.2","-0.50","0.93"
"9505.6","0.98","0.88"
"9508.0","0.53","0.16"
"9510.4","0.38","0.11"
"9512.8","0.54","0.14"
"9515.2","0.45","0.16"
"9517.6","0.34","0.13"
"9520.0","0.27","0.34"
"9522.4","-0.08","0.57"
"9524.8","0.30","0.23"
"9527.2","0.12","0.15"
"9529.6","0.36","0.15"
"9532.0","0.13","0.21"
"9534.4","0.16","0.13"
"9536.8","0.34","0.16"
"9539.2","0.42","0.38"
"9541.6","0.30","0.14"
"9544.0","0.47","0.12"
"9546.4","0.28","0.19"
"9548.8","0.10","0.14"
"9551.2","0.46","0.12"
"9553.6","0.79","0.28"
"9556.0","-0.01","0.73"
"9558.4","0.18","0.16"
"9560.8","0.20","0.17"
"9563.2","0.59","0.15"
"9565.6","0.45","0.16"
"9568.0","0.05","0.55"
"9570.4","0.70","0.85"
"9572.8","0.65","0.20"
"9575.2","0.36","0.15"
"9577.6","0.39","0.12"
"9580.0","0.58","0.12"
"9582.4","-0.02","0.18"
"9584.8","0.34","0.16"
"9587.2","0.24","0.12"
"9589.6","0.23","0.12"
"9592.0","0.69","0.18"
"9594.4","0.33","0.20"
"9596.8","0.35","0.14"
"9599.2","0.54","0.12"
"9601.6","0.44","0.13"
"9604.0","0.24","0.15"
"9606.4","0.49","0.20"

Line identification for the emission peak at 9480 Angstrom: H-beta 4861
